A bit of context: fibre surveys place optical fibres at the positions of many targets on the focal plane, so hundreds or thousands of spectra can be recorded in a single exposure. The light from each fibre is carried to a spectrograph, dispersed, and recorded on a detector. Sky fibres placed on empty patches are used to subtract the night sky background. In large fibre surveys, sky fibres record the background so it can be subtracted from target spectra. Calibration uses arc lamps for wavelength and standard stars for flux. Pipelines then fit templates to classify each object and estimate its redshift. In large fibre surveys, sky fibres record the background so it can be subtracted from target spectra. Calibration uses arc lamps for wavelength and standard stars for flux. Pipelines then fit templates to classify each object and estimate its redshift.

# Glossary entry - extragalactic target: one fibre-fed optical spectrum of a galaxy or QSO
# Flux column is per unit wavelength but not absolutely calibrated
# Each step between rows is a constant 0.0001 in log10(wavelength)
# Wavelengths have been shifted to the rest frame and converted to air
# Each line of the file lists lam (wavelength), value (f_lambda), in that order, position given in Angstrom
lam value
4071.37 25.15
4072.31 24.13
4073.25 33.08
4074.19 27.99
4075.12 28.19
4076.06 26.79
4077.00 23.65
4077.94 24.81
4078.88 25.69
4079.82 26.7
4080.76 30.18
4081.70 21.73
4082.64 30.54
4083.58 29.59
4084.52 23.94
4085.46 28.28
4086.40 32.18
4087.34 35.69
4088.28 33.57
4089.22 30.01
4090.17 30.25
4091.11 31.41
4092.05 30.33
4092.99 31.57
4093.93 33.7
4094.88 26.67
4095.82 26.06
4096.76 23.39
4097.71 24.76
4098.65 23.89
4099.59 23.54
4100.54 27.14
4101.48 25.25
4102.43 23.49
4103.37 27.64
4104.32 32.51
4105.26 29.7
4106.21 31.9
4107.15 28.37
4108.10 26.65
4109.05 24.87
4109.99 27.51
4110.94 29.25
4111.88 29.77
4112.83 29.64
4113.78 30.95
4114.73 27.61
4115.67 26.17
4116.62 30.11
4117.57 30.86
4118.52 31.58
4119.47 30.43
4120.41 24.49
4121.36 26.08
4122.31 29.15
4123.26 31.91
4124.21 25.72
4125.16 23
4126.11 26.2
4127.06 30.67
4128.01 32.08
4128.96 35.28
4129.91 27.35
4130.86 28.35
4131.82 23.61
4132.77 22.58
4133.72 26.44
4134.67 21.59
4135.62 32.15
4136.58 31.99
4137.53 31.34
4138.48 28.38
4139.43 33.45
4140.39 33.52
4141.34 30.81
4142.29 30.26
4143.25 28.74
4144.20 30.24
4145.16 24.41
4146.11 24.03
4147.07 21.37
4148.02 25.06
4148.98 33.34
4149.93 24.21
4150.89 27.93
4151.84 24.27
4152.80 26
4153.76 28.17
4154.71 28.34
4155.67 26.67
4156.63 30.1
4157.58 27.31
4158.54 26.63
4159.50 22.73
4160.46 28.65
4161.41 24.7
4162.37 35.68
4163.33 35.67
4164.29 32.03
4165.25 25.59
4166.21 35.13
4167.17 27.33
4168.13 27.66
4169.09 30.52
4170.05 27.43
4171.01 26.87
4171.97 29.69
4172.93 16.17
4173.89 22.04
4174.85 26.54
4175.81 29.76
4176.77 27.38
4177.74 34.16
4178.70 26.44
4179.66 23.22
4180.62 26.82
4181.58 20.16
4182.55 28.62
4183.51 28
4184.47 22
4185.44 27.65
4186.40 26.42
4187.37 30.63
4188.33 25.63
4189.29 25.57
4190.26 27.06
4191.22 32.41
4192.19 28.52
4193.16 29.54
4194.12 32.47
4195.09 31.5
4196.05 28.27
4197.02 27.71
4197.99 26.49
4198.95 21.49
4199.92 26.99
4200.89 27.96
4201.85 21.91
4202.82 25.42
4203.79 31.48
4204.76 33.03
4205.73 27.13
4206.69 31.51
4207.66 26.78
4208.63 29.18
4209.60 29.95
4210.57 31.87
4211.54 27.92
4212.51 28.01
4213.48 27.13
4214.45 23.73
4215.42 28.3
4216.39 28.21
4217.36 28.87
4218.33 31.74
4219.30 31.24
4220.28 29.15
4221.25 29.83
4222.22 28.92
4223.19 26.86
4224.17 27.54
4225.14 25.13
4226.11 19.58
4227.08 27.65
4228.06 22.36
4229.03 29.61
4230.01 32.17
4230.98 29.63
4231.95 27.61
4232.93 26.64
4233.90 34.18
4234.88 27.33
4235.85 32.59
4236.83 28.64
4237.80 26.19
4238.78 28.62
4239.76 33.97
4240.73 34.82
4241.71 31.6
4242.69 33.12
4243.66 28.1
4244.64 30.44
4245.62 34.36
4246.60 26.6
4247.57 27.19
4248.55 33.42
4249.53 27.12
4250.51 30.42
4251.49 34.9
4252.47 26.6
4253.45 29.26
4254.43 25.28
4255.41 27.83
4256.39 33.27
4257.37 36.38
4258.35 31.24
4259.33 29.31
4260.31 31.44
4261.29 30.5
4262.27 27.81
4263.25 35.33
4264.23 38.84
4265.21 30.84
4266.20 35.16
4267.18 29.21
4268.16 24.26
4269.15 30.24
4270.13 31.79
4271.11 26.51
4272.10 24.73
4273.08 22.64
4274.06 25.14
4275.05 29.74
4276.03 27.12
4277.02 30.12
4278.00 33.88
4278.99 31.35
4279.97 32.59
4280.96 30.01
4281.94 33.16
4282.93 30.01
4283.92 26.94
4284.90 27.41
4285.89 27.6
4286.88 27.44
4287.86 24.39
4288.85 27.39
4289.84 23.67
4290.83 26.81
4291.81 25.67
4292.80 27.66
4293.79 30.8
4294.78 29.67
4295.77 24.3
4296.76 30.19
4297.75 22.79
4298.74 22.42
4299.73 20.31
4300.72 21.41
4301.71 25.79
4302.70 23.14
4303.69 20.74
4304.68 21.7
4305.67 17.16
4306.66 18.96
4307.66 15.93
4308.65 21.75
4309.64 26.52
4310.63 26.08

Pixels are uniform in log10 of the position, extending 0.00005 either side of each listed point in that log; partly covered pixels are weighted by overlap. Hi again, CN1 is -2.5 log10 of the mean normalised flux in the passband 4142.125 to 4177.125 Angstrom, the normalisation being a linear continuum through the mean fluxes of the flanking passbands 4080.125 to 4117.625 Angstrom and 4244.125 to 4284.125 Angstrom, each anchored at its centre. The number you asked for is 0.06 mag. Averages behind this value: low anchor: 28.5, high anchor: 30.1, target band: 27.5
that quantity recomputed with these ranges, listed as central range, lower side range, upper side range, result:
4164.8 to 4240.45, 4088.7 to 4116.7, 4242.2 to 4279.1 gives 0.05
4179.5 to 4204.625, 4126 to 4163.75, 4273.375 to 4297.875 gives 0.04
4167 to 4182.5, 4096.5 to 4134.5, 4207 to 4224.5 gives 0.07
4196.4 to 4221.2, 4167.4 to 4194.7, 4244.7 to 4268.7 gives 0.01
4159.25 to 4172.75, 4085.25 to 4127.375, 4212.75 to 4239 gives -0.03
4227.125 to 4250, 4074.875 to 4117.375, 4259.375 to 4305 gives -0.07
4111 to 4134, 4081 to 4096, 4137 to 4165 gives 0.03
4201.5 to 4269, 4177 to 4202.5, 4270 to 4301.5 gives -0.09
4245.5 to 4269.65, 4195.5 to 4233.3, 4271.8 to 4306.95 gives -0.14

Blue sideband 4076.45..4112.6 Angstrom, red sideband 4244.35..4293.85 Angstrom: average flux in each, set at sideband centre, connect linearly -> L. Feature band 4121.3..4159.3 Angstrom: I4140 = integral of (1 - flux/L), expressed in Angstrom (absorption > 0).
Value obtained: 0.63 Angstrom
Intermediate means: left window 28.1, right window 29.4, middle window 27.9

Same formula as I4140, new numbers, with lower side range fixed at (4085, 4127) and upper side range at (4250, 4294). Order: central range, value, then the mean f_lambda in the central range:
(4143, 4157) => 0.9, 26.8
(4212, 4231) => 0.9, 27.7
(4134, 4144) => -0.5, 30.2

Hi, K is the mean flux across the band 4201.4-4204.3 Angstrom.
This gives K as 26.3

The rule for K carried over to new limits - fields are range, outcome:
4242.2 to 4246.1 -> 31.5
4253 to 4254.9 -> 27.2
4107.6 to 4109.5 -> 25.7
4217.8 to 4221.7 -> 30.4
